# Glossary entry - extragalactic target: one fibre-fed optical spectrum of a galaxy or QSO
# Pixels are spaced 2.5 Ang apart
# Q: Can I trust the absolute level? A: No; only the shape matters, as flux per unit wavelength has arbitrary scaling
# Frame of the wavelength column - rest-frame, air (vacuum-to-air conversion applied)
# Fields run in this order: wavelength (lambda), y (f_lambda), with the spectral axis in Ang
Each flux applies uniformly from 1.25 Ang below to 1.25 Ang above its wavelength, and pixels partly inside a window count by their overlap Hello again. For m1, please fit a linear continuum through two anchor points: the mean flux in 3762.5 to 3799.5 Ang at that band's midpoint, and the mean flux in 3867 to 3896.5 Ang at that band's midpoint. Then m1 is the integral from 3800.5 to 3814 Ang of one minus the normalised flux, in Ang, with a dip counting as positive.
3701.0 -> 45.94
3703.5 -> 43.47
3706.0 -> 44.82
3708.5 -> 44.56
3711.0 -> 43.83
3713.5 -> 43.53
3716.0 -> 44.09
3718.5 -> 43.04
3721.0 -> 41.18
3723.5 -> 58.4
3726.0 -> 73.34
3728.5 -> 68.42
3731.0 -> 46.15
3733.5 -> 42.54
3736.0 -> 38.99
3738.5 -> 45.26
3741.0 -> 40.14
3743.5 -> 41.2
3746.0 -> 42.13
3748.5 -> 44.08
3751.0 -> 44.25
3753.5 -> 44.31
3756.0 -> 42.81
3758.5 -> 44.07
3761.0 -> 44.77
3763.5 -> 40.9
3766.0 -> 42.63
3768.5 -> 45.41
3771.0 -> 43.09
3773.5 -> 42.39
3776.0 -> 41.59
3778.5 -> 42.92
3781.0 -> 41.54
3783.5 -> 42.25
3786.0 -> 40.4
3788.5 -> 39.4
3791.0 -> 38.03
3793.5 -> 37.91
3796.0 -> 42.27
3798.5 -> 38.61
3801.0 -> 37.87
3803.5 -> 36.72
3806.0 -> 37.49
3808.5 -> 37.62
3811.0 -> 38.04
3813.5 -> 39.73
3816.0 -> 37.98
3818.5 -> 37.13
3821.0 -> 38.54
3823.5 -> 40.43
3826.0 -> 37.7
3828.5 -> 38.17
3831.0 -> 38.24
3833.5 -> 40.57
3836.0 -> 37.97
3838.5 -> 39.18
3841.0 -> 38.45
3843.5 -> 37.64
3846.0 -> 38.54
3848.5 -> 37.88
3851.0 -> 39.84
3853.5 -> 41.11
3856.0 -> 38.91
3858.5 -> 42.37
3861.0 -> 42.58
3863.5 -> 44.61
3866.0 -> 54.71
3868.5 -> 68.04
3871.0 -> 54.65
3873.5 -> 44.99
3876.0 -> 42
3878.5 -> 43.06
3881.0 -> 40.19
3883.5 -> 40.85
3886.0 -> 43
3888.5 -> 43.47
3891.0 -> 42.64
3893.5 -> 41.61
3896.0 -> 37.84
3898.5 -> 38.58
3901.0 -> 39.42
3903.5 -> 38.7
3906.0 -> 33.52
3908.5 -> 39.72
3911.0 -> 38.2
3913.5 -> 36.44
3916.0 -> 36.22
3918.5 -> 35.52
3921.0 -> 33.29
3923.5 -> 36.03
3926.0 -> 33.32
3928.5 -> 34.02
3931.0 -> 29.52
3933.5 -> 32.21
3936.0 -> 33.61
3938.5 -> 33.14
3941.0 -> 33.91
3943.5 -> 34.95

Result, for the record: 1.5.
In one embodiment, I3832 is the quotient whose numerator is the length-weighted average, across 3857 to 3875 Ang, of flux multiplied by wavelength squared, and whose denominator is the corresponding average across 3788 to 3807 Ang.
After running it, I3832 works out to 1.3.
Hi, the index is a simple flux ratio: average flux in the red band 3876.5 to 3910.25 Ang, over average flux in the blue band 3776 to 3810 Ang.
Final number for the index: 1.0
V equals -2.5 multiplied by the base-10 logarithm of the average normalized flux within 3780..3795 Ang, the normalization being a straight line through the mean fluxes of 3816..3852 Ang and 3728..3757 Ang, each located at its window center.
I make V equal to 0.04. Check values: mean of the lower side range 44.4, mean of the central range 39.9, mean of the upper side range 38.6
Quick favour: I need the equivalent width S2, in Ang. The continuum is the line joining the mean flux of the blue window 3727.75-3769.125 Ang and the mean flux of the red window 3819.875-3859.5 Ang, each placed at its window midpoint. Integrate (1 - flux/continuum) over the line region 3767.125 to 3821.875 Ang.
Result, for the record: 2.4 Ang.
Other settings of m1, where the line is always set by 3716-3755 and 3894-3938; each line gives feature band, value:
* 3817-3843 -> 1.7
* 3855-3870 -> -3.7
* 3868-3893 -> -4.9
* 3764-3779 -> 0.7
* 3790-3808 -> 2.0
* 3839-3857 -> 0.5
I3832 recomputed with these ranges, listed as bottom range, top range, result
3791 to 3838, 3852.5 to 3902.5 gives 1.19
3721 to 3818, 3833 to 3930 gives 1.00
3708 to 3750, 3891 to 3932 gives 0.85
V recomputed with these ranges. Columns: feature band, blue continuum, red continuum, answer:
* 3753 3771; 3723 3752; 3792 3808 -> 0.026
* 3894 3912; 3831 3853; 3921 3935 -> -0.102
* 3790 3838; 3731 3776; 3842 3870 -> 0.138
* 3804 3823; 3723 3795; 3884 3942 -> 0.102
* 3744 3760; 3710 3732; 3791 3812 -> 0.069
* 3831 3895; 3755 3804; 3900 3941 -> -0.147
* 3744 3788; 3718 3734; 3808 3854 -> 0.130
